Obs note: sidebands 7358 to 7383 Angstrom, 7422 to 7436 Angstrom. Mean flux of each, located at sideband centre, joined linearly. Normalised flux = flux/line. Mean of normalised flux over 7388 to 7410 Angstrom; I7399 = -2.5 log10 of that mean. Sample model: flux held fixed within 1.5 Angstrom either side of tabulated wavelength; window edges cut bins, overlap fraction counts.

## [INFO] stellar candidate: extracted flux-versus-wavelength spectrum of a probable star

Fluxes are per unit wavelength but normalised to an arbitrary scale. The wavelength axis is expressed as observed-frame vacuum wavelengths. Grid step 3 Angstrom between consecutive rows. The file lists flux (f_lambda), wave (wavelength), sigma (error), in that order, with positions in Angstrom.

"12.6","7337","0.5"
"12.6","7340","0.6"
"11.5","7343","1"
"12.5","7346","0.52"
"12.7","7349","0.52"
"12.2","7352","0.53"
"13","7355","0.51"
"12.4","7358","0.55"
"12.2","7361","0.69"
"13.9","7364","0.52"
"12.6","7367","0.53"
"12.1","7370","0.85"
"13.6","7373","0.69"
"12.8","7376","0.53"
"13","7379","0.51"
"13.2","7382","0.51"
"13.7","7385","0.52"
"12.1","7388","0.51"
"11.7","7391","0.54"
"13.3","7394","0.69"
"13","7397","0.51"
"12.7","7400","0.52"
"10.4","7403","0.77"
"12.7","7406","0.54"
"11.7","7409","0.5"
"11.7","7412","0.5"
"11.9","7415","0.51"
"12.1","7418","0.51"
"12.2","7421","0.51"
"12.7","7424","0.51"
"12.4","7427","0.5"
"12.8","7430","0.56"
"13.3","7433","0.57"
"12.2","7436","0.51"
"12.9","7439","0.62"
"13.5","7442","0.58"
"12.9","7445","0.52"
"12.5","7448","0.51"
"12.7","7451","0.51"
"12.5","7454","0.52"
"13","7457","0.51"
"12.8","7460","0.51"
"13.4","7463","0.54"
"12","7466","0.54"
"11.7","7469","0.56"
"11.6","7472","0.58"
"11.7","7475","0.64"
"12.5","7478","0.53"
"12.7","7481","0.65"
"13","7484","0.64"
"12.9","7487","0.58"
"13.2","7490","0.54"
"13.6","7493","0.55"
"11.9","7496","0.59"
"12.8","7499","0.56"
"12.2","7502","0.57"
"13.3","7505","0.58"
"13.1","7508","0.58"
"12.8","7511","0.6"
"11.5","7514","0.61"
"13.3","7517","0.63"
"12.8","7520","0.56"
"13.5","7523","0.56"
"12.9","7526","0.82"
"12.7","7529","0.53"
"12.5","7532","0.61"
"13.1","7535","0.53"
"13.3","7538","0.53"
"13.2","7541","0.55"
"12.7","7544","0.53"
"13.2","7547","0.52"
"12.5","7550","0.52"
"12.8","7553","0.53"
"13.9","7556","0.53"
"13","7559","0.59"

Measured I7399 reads 0.05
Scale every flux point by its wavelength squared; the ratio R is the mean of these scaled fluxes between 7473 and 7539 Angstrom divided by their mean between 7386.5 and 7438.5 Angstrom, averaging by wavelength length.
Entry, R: 1.1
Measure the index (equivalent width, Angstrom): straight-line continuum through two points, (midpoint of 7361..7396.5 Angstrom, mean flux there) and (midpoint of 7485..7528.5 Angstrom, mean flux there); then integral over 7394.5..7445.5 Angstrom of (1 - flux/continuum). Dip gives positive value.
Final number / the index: 1.8 Angstrom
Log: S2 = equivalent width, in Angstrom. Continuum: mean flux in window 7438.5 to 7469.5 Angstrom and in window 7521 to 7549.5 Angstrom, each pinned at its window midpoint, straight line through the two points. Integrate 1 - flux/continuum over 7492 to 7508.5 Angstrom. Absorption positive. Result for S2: 0.1 Angstrom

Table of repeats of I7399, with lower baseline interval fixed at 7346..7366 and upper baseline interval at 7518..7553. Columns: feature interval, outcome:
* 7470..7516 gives 0.03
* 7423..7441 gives 0.01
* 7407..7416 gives 0.09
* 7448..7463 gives 0.00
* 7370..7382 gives -0.02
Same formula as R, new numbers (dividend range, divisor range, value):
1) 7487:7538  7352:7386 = 1.03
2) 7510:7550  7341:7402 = 1.06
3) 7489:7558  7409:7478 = 1.06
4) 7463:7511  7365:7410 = 1.03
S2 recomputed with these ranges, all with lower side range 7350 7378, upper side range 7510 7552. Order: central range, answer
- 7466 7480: 1.0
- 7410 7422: 0.8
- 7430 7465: -0.2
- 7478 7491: -0.1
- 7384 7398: 0.1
